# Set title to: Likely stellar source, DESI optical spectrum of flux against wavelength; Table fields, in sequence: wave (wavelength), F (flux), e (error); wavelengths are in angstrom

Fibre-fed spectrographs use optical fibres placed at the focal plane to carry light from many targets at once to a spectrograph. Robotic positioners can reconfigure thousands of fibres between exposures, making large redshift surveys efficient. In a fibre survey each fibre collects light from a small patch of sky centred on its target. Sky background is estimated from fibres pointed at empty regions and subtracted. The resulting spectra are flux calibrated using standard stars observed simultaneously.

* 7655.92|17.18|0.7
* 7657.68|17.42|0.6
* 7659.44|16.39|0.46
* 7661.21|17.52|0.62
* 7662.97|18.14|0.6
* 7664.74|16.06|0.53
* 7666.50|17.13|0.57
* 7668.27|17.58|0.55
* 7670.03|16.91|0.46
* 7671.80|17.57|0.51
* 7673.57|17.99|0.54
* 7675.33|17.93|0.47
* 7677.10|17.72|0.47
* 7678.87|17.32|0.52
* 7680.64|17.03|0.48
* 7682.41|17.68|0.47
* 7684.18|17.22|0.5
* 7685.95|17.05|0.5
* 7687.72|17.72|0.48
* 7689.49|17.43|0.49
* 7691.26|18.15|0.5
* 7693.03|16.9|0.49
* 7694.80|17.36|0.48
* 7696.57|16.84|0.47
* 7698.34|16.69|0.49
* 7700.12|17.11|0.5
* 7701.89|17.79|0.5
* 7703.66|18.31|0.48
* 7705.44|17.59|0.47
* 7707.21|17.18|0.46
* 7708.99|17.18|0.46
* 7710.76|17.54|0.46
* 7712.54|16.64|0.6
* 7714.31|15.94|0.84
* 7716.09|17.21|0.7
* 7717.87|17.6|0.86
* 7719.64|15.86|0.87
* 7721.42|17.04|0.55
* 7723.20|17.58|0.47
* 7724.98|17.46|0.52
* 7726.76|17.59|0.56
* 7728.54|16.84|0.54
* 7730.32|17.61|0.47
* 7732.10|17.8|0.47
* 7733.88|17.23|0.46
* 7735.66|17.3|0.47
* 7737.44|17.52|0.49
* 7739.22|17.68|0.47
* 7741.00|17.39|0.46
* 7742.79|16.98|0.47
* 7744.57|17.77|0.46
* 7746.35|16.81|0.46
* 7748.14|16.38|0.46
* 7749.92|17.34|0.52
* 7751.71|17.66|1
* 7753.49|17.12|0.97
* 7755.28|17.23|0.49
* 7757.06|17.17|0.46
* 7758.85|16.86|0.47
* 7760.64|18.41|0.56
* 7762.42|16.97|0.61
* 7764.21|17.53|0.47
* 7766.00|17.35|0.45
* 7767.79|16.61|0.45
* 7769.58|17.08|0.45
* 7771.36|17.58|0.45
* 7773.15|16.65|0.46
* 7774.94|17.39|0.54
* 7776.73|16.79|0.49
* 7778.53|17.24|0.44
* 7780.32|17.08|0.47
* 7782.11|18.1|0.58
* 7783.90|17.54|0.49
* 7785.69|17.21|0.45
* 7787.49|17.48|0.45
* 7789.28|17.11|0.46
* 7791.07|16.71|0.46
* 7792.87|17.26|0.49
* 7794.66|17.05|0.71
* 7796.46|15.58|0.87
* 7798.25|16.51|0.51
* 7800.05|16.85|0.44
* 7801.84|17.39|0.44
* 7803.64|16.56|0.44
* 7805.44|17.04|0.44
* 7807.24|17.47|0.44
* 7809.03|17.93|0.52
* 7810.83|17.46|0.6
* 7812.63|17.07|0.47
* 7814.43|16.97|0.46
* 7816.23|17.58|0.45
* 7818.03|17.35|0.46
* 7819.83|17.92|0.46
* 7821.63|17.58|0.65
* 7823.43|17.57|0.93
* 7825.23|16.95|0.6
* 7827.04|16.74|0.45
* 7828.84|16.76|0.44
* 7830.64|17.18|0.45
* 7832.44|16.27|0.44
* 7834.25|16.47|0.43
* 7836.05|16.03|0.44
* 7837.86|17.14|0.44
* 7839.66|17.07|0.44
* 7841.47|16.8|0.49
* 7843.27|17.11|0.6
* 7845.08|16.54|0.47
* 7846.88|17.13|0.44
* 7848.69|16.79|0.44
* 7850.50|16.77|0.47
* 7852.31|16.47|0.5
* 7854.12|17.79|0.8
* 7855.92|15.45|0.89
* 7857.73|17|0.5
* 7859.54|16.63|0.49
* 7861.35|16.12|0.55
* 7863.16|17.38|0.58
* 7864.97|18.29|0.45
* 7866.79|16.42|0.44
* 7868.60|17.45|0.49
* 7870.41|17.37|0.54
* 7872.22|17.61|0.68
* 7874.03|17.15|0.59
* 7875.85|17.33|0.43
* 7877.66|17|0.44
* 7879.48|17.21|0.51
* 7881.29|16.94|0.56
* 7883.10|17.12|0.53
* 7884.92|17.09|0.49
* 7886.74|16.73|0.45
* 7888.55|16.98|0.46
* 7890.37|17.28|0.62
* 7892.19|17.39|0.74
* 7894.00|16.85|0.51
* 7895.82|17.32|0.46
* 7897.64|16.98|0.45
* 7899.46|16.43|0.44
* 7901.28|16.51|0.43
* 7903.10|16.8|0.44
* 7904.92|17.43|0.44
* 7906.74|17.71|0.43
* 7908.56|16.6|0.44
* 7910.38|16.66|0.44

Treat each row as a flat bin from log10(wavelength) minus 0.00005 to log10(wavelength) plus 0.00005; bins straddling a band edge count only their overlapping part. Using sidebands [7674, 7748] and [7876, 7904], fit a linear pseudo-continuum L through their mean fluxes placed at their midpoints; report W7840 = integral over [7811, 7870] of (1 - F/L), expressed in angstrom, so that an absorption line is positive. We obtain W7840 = 0.3 angstrom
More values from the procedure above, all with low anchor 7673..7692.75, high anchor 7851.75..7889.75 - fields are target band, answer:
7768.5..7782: 0.10 angstrom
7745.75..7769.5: 0.21 angstrom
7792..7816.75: 0.24 angstrom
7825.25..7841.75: 0.39 angstrom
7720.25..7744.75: 0.03 angstrom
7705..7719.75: 0.38 angstrom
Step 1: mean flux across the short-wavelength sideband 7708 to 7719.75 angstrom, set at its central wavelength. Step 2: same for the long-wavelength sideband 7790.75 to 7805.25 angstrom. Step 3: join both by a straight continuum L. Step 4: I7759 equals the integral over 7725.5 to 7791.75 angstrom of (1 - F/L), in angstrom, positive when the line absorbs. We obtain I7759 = -1.8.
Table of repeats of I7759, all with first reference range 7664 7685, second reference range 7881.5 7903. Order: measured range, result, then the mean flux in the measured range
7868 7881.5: -0.2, 17.3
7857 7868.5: 0.0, 17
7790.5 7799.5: 0.3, 16.6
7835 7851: 0.2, 16.8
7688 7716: 0.1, 17.3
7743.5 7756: 0.0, 17.2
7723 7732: -0.1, 17.4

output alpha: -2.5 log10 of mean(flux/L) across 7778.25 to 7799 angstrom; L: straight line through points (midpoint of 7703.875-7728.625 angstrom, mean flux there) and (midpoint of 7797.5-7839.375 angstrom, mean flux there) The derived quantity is 0.00 mag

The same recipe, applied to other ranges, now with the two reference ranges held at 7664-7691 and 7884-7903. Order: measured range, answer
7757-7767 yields -0.01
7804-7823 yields -0.02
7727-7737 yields -0.01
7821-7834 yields 0.01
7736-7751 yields 0.00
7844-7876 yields 0.00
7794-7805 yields 0.03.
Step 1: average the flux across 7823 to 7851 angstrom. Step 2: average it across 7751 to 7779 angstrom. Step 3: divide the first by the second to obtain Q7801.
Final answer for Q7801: 1.0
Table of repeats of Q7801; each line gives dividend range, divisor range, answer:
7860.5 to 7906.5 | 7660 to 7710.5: 0.98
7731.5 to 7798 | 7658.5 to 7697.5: 0.99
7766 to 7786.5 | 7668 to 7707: 0.99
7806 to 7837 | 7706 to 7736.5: 1.00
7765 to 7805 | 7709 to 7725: 1.00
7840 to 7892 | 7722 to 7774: 0.98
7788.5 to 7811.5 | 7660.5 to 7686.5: 0.98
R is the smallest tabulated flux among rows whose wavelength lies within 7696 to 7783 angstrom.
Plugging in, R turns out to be 15.86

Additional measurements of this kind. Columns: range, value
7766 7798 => 15.58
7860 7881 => 16.12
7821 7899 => 15.45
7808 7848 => 16.03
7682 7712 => 16.69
